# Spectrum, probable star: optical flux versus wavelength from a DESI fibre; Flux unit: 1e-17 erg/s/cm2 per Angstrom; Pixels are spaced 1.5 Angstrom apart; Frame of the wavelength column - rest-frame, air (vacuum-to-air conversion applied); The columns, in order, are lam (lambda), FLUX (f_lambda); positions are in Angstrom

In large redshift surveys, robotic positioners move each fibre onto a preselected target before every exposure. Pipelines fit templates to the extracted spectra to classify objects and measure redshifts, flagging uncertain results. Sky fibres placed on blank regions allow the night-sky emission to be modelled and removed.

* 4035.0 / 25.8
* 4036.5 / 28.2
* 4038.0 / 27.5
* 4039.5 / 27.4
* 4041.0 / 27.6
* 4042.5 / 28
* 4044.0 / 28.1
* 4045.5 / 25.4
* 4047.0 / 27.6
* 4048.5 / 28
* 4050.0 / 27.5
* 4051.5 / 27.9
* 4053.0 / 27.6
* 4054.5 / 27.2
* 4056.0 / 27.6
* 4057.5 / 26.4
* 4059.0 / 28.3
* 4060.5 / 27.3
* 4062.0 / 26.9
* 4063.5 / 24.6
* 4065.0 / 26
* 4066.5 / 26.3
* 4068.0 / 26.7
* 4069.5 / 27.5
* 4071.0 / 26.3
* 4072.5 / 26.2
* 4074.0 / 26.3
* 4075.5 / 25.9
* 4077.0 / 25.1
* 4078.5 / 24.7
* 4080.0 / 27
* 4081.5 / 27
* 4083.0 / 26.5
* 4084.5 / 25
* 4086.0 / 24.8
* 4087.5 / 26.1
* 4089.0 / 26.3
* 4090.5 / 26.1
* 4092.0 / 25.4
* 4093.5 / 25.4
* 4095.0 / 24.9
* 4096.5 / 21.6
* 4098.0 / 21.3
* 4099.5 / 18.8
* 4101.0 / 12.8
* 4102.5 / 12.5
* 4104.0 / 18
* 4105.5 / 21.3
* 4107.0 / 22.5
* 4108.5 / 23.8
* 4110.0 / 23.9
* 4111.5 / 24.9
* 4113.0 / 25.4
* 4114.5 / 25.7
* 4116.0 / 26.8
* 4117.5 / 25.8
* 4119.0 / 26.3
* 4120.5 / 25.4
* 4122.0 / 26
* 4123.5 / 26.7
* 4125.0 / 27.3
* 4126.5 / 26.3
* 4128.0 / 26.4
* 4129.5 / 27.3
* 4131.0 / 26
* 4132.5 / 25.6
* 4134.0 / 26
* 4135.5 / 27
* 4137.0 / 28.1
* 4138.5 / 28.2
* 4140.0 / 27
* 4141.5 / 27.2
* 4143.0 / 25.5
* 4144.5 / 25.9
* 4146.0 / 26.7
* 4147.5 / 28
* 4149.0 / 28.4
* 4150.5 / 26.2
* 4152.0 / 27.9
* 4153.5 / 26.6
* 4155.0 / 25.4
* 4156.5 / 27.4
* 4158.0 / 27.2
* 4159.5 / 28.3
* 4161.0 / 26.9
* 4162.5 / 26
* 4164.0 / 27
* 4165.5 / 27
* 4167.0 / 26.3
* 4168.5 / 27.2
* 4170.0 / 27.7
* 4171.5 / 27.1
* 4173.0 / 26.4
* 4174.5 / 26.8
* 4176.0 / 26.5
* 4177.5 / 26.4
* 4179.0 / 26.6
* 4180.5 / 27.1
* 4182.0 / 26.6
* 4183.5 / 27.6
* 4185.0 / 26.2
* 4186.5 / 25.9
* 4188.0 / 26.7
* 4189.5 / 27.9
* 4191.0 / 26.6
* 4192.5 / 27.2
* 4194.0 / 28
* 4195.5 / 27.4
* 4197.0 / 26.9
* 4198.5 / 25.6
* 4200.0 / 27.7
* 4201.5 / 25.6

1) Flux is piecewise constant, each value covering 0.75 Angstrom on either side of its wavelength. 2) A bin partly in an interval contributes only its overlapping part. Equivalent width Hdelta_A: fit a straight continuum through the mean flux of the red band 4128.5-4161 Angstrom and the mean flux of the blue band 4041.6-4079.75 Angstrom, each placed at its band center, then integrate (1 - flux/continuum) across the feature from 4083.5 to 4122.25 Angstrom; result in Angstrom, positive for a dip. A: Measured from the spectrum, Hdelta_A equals 5.1 Angstrom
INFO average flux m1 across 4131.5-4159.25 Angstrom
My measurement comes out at 26.9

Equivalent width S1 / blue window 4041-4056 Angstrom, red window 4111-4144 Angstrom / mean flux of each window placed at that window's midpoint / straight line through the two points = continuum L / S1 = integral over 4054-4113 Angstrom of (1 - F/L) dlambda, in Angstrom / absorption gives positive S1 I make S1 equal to 5.5 Angstrom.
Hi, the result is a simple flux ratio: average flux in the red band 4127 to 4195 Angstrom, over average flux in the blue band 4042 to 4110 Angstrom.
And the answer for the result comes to 1.08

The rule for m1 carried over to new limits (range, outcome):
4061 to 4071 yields 26.4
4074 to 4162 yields 25.2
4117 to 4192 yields 26.8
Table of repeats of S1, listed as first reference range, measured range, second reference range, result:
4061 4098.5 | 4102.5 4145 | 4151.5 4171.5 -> 1.7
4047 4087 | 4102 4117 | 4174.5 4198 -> 2.2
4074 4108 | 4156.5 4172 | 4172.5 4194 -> -0.6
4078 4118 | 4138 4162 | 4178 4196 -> -1.4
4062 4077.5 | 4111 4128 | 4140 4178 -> 0.3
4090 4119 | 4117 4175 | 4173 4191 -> -4.8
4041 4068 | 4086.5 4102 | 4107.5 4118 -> 1.8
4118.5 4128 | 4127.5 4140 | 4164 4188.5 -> -0.2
